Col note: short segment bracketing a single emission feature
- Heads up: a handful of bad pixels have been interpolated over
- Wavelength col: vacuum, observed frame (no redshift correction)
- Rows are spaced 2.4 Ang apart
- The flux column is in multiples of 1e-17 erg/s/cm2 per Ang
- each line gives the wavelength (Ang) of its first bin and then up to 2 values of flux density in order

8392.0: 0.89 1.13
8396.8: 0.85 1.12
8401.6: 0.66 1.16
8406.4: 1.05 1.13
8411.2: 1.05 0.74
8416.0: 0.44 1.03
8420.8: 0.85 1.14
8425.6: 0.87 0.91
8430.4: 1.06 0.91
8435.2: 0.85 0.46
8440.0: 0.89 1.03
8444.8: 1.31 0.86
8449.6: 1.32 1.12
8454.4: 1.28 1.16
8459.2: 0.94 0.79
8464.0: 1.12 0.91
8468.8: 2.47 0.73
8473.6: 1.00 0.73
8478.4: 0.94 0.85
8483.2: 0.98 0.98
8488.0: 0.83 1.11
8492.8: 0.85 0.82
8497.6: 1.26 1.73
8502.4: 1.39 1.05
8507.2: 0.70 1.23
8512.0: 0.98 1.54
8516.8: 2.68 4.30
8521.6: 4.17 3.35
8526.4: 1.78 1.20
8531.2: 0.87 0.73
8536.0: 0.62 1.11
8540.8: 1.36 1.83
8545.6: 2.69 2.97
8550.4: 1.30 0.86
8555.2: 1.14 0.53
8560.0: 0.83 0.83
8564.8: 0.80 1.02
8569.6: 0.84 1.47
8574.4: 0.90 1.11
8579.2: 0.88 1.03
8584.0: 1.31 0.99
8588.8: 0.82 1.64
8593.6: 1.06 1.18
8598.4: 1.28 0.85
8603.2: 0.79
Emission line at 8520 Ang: Halpha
